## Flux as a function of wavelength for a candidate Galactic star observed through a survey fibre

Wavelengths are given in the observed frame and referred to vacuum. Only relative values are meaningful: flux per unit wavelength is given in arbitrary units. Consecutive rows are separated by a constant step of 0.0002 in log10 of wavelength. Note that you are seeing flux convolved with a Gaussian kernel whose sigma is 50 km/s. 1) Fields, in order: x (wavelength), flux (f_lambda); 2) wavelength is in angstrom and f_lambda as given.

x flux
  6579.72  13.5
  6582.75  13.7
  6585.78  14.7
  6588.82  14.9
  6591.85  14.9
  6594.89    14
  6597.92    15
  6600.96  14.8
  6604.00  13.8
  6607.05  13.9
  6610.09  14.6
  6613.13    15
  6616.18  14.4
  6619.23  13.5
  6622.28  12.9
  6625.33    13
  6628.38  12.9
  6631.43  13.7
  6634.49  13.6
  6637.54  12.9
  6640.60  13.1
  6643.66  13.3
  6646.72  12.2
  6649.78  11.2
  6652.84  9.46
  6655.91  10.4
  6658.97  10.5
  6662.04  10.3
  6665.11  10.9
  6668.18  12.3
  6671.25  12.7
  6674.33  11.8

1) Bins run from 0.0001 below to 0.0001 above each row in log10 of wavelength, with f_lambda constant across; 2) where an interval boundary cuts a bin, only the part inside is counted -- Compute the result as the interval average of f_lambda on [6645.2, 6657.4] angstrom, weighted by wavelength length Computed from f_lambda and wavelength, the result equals 10.8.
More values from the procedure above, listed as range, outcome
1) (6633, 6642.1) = 13.2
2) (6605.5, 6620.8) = 14.3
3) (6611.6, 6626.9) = 13.8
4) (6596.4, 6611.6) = 14.4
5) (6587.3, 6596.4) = 14.6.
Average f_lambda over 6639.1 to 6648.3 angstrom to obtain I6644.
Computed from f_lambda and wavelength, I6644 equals 12.9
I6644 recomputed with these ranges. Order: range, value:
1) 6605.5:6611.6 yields 14.2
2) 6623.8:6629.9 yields 13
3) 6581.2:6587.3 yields 14.2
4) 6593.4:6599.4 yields 14.5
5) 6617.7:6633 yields 13.2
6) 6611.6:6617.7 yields 14.7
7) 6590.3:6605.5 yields 14.5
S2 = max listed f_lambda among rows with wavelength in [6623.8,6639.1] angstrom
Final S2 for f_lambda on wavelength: 13.7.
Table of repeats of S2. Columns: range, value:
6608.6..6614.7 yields 15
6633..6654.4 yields 13.6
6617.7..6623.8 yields 13.5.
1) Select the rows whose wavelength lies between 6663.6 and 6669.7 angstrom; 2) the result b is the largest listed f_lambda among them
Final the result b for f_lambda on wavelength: 12.3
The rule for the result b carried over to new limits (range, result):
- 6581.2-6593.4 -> 14.9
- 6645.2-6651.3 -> 12.2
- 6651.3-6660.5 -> 10.5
